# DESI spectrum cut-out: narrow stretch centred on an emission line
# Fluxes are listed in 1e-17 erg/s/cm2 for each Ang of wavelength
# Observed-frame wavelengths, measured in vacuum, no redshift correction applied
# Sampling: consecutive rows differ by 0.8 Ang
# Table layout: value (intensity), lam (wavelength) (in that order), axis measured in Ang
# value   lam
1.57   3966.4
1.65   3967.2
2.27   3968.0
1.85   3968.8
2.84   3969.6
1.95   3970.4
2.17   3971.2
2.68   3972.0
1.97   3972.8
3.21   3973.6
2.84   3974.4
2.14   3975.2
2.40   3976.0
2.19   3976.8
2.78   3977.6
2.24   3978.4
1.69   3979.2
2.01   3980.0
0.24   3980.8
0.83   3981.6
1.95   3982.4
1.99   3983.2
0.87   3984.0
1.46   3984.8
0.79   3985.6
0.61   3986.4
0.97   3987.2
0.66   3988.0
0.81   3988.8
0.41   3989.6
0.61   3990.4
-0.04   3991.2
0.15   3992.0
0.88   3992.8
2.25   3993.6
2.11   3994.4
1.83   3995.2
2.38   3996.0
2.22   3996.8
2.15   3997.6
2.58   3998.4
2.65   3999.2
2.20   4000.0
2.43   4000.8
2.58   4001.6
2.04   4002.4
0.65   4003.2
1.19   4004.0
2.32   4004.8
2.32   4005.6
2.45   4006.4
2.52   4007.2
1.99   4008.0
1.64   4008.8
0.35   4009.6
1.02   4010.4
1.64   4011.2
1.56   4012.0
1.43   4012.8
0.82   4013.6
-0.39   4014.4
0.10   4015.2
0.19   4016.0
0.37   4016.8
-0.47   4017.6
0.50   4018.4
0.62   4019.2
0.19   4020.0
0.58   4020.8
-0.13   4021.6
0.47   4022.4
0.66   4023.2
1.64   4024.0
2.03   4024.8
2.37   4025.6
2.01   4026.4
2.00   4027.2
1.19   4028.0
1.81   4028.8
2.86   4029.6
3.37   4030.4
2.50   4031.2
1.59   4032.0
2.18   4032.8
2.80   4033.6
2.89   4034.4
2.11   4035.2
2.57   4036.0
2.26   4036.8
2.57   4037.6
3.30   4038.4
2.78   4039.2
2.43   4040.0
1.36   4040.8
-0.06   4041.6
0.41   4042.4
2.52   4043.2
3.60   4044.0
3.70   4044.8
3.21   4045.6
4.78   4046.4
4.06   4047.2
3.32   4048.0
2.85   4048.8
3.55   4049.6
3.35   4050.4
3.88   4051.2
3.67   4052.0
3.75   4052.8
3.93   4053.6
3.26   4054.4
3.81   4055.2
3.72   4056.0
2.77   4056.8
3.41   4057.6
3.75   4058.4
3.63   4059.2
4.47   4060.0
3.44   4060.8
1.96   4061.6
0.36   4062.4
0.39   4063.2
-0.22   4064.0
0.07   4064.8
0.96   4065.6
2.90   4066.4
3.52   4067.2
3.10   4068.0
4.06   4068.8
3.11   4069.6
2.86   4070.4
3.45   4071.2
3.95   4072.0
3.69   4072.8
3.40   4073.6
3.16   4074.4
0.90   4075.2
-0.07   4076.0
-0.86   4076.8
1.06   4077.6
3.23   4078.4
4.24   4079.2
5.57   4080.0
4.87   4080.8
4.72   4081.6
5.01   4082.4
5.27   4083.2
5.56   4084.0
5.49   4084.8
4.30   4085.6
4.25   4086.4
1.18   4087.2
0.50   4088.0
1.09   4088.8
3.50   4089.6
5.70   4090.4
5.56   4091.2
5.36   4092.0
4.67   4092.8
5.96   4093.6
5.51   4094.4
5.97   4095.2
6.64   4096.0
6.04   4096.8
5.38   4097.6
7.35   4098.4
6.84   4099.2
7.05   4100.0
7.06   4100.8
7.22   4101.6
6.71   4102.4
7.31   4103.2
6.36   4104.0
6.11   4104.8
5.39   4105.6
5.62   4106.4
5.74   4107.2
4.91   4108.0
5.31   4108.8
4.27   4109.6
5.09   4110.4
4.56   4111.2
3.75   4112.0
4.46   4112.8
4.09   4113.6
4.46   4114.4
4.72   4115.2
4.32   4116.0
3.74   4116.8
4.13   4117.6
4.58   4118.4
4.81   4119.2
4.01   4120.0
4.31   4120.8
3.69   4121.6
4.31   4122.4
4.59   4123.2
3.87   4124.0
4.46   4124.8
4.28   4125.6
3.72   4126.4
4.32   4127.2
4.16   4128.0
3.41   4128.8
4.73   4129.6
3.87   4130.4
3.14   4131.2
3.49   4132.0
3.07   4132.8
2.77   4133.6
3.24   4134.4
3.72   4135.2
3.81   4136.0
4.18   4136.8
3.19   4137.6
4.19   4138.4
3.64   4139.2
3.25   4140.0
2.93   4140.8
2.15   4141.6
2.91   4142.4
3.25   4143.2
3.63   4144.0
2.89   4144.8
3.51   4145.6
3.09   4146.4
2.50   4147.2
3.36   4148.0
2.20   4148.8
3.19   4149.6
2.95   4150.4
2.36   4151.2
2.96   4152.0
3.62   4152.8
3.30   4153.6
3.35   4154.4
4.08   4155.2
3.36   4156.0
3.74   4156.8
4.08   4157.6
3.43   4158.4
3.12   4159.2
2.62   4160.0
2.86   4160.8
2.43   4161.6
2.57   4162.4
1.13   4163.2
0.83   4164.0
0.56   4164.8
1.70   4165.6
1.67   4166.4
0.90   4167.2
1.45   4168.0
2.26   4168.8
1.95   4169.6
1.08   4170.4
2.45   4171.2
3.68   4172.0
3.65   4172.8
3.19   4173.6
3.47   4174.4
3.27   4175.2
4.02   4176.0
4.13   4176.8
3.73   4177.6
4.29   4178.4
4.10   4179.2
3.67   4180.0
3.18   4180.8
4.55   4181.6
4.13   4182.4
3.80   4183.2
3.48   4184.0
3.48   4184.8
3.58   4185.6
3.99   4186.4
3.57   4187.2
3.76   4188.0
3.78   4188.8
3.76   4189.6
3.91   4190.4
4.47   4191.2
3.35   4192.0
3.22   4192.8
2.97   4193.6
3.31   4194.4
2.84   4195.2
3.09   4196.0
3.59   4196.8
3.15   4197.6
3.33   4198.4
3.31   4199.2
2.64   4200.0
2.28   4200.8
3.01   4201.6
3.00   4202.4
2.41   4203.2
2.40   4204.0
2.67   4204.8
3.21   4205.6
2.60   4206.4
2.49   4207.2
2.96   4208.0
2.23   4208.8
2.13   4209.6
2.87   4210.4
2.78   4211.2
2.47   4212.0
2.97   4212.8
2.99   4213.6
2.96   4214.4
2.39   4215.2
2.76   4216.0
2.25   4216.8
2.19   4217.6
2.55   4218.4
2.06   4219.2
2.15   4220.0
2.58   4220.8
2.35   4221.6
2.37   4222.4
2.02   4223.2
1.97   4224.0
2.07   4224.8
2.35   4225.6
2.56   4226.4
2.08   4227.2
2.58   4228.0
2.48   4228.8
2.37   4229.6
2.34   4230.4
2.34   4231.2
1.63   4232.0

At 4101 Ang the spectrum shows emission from Ly-alpha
